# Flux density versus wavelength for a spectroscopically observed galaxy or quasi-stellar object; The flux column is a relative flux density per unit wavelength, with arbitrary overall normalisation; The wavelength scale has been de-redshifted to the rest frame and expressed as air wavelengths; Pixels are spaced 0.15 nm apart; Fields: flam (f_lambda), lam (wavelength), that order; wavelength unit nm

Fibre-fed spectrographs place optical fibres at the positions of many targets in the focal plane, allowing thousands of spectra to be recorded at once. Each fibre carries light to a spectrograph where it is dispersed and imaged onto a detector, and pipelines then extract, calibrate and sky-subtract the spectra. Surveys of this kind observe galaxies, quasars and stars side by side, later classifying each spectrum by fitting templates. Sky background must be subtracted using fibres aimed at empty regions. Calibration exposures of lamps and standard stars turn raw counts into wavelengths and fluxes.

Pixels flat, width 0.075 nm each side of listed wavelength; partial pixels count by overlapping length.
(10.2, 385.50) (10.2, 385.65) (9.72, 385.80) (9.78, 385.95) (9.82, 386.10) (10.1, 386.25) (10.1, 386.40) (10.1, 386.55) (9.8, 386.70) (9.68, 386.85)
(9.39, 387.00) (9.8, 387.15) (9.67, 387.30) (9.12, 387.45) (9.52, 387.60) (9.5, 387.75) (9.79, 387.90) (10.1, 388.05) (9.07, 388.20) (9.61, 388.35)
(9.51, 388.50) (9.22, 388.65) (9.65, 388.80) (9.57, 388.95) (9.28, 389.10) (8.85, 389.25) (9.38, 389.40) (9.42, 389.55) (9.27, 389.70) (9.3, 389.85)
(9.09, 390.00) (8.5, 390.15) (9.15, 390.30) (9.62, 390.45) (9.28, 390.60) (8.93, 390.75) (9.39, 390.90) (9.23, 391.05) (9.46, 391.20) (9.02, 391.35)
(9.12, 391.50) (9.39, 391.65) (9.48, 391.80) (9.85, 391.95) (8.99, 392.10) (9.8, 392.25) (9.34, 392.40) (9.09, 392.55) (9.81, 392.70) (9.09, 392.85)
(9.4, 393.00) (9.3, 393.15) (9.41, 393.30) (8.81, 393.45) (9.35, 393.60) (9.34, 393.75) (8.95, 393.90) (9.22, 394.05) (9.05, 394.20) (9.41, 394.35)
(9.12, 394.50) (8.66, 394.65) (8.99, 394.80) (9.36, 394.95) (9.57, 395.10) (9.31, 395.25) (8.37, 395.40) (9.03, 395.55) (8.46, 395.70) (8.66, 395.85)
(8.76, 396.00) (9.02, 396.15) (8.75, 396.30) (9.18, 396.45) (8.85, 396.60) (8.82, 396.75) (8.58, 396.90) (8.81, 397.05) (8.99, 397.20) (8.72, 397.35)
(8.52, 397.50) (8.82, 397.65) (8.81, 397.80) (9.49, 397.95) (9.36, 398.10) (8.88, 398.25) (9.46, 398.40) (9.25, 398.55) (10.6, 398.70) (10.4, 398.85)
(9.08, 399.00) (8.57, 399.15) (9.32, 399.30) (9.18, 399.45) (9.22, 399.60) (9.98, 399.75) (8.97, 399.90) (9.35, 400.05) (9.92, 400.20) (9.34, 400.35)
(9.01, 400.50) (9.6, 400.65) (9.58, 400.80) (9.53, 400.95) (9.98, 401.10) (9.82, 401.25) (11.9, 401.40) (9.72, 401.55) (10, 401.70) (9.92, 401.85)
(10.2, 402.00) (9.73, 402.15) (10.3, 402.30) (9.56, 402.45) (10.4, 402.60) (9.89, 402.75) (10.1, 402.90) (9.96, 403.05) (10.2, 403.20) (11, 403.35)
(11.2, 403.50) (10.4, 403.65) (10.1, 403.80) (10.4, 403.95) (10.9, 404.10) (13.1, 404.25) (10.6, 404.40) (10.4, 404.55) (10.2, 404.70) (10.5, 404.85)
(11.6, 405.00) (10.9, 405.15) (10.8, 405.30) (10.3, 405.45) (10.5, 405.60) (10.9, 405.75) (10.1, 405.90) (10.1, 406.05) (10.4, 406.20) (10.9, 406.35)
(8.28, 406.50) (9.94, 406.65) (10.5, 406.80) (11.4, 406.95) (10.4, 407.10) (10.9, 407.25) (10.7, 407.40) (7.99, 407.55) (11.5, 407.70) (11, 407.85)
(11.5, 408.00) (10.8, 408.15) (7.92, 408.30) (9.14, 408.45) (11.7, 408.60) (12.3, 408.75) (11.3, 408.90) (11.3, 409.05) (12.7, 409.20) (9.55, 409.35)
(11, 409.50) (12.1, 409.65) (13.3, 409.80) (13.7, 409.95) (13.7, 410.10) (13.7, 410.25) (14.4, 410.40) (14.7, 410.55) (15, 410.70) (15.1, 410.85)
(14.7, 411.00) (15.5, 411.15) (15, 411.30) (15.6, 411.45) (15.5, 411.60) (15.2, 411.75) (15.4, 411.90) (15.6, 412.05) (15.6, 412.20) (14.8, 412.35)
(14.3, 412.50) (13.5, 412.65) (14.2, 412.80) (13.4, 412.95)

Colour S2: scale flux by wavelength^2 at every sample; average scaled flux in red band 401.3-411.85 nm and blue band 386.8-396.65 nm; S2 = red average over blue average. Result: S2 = 1.33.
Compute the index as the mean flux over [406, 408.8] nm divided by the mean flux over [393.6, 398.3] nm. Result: 1.2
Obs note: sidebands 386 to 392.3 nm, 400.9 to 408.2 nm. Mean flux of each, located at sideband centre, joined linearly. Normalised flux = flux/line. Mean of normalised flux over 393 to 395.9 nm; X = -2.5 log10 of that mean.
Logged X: 0.081 mag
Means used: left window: 9.45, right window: 10.4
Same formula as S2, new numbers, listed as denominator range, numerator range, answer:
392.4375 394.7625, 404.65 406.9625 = 1.21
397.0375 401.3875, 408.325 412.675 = 1.53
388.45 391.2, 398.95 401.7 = 1.09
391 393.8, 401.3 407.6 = 1.19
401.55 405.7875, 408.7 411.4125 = 1.31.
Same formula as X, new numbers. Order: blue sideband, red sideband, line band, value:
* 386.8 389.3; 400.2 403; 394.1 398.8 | 0.084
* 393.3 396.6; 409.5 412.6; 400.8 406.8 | 0.162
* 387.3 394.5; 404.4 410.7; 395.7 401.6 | 0.098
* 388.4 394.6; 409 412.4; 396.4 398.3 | 0.203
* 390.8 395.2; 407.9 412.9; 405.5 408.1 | 0.196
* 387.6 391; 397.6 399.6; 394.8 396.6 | 0.045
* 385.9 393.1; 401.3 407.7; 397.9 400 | 0.073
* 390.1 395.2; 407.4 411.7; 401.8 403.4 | 0.111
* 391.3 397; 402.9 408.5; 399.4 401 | 0.045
